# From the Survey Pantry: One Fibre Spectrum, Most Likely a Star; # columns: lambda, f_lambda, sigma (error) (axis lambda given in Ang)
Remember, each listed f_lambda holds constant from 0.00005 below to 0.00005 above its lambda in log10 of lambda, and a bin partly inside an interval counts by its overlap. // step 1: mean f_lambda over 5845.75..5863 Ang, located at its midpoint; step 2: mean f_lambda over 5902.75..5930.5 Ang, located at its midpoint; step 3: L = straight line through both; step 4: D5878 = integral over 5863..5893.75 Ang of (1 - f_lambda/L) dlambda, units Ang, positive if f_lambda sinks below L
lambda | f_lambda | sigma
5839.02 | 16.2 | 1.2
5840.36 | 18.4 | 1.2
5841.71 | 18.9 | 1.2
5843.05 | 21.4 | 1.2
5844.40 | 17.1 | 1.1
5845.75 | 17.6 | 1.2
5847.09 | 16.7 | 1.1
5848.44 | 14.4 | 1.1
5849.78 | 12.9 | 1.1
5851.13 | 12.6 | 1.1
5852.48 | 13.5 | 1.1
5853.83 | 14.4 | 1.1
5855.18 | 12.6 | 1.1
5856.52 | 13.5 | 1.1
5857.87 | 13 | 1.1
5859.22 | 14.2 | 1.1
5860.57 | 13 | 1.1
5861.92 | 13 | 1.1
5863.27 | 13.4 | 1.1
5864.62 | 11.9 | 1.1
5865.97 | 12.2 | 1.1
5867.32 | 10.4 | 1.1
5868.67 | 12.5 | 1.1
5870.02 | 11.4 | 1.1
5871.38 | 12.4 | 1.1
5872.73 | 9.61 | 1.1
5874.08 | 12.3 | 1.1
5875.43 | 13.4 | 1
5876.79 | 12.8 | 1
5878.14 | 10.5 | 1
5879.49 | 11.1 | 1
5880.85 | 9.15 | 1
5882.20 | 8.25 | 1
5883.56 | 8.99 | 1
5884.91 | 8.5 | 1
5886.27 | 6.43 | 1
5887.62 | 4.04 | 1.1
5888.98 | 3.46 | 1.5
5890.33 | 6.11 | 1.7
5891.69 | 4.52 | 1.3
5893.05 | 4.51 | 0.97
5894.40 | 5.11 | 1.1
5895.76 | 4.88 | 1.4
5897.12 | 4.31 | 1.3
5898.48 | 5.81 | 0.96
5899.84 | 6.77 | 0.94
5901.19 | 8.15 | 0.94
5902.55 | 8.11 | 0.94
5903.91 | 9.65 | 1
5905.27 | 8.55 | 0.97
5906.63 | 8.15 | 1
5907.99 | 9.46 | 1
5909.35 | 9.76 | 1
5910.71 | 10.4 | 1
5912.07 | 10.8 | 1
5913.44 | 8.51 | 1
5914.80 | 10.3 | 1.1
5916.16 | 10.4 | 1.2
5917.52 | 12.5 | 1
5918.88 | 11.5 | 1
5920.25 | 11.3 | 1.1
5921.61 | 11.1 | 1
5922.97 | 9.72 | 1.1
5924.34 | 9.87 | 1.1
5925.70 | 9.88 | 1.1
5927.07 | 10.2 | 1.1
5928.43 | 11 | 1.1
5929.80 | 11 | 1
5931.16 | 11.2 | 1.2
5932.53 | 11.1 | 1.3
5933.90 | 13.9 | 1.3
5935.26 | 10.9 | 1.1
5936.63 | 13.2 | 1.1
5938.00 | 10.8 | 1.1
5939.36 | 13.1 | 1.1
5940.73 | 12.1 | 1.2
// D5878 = 7.7 Ang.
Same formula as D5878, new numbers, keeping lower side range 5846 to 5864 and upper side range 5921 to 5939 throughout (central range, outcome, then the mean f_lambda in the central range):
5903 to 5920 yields 2.5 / 10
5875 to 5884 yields 1.6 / 10.6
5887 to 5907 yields 10.0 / 6.12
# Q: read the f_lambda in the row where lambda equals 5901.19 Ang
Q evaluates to 8.15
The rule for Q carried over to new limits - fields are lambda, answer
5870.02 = 11.4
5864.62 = 11.9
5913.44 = 8.51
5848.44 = 14.4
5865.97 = 12.2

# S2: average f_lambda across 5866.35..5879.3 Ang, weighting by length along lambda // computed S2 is 11.7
